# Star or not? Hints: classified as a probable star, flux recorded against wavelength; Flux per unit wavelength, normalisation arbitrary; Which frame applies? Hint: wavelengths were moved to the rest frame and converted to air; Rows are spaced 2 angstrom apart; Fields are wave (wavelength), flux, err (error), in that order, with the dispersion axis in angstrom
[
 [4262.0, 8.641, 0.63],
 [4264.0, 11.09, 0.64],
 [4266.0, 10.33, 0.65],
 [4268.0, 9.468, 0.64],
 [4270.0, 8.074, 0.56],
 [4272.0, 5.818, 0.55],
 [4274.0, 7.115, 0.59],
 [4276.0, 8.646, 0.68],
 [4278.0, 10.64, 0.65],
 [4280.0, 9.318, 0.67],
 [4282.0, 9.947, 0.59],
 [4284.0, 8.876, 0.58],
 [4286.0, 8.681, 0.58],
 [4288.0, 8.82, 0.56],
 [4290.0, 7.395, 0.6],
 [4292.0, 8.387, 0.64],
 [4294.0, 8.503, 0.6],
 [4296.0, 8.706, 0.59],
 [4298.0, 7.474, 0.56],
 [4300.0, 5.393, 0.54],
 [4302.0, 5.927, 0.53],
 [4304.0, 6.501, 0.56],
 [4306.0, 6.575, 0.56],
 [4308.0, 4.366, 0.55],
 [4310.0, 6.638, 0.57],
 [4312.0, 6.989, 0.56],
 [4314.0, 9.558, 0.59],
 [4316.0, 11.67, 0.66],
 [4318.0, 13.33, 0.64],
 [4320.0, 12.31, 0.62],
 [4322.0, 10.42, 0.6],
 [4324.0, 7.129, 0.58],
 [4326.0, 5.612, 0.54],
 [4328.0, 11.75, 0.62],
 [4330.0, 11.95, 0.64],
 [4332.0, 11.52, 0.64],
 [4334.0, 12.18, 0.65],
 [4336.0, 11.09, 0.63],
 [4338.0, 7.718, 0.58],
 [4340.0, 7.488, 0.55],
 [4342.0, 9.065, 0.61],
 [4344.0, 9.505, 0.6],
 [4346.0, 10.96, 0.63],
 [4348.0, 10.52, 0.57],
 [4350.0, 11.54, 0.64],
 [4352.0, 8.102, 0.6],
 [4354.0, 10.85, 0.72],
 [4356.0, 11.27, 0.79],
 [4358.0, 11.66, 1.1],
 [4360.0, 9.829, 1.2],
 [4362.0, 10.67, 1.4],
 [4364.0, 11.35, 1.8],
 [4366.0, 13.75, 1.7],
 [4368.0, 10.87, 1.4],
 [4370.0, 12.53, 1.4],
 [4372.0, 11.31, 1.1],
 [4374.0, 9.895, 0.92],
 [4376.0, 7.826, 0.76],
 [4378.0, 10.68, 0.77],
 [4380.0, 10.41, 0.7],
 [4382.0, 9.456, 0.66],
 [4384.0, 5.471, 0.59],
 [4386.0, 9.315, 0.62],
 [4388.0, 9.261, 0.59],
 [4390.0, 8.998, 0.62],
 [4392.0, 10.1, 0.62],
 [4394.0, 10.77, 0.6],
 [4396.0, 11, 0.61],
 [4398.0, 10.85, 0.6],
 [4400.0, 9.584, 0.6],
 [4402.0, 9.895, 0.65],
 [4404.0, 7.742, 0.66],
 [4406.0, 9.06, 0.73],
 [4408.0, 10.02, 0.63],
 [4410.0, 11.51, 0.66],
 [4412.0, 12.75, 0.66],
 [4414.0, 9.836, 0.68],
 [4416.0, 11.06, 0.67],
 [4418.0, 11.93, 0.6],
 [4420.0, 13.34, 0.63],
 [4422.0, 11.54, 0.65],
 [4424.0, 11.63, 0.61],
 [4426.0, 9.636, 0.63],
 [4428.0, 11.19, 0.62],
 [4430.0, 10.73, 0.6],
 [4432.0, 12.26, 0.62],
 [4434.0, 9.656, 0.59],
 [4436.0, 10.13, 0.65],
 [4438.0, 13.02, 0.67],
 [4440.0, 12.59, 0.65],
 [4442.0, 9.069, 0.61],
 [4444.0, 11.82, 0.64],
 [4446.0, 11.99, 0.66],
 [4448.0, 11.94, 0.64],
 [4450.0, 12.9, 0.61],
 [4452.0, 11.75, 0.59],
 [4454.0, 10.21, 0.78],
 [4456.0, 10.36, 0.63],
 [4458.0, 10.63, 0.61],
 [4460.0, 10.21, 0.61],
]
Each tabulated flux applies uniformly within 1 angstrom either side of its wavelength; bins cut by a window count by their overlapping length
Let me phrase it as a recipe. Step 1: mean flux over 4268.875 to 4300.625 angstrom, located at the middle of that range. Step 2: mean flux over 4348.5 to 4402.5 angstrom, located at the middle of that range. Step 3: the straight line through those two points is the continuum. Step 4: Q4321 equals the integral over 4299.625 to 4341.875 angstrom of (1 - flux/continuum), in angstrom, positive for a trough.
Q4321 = 0.85 angstrom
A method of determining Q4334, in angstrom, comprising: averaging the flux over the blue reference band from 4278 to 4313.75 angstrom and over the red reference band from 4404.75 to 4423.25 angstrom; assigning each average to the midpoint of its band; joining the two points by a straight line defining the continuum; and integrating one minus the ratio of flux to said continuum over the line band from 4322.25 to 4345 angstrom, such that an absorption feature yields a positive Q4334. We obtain -2.0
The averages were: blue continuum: 7.69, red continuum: 11.2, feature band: 9.57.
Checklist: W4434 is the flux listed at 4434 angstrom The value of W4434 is 9.656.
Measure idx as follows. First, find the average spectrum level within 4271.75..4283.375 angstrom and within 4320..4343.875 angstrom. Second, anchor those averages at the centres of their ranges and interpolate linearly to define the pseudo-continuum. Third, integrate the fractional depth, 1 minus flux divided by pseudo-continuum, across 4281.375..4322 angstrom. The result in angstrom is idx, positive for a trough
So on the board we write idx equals 3.8 angstrom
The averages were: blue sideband 8.77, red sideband 9.74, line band 8.34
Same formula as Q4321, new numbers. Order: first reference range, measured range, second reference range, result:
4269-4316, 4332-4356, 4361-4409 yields -2.6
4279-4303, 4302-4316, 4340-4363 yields 2.7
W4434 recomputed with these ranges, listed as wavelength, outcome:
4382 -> 9.456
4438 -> 13.02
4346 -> 10.96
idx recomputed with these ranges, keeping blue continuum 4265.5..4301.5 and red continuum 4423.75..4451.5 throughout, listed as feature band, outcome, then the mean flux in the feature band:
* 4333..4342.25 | -0.15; 9.54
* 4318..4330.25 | -1.18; 10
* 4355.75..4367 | -1.79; 11.4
